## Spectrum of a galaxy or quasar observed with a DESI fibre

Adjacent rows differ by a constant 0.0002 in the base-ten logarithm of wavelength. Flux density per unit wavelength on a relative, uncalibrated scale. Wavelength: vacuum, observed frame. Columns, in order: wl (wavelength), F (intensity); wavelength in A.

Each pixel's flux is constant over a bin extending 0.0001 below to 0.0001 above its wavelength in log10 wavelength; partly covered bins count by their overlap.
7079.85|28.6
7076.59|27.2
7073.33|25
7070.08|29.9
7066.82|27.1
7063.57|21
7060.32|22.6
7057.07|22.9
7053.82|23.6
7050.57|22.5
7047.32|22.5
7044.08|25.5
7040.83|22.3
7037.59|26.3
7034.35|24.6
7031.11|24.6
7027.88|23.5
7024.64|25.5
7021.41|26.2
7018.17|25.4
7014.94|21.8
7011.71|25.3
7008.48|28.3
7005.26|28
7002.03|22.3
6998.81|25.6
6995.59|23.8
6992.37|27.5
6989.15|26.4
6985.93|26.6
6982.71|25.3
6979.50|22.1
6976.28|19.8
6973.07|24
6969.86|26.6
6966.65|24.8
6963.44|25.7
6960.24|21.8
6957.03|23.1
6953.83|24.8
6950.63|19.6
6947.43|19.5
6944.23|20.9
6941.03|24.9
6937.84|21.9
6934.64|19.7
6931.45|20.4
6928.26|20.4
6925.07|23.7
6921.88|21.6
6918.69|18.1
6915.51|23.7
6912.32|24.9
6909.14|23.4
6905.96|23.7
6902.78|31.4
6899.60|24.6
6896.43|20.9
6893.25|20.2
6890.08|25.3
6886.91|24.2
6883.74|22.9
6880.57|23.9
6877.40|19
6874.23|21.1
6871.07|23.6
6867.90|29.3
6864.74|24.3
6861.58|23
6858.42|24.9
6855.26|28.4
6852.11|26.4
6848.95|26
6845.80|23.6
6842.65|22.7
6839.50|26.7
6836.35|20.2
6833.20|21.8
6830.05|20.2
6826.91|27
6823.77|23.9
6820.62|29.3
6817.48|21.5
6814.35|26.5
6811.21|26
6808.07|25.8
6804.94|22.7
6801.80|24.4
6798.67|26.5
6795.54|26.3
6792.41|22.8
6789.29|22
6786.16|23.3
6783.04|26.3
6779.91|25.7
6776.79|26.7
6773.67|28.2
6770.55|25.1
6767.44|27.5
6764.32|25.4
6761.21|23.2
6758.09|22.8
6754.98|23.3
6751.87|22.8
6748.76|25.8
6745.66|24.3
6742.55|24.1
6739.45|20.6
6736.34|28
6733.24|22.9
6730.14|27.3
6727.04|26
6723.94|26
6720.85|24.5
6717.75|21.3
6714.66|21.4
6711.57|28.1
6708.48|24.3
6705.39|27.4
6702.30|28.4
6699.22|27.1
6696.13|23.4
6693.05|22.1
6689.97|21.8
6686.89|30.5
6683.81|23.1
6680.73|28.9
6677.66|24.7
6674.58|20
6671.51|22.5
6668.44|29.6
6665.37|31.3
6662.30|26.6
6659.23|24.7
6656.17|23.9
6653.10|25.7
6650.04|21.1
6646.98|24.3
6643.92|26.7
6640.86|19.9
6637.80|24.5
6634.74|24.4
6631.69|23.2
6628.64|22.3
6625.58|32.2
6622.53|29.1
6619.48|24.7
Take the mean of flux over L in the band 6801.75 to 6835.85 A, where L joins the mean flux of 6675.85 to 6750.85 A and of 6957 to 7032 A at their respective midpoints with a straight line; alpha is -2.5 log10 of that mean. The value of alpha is 0.027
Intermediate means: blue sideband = 25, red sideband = 24.8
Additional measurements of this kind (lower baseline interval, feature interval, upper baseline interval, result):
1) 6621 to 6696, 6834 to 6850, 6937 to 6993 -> 0.02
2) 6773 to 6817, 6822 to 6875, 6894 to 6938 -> -0.02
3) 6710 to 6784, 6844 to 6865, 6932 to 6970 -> -0.07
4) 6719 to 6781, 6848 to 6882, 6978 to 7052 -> 0.02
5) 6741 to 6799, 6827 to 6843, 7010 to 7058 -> 0.09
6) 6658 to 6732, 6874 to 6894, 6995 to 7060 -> 0.11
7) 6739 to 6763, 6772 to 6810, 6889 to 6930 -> -0.07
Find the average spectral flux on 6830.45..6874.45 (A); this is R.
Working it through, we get 24.4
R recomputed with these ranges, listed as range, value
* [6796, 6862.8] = 24.7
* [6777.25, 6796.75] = 24.5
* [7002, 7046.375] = 25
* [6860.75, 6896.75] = 23.2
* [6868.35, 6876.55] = 23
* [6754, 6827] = 25.1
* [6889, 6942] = 22.8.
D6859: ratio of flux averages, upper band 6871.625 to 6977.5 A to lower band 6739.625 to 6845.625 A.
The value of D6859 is 0.93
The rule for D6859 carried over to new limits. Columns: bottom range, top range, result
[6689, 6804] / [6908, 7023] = 0.95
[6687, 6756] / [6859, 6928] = 0.95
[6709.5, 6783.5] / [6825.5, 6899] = 0.95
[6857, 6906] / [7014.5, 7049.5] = 1.02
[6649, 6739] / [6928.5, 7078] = 0.95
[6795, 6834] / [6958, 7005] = 0.99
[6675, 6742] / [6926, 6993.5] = 0.92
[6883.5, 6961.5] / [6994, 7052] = 1.09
